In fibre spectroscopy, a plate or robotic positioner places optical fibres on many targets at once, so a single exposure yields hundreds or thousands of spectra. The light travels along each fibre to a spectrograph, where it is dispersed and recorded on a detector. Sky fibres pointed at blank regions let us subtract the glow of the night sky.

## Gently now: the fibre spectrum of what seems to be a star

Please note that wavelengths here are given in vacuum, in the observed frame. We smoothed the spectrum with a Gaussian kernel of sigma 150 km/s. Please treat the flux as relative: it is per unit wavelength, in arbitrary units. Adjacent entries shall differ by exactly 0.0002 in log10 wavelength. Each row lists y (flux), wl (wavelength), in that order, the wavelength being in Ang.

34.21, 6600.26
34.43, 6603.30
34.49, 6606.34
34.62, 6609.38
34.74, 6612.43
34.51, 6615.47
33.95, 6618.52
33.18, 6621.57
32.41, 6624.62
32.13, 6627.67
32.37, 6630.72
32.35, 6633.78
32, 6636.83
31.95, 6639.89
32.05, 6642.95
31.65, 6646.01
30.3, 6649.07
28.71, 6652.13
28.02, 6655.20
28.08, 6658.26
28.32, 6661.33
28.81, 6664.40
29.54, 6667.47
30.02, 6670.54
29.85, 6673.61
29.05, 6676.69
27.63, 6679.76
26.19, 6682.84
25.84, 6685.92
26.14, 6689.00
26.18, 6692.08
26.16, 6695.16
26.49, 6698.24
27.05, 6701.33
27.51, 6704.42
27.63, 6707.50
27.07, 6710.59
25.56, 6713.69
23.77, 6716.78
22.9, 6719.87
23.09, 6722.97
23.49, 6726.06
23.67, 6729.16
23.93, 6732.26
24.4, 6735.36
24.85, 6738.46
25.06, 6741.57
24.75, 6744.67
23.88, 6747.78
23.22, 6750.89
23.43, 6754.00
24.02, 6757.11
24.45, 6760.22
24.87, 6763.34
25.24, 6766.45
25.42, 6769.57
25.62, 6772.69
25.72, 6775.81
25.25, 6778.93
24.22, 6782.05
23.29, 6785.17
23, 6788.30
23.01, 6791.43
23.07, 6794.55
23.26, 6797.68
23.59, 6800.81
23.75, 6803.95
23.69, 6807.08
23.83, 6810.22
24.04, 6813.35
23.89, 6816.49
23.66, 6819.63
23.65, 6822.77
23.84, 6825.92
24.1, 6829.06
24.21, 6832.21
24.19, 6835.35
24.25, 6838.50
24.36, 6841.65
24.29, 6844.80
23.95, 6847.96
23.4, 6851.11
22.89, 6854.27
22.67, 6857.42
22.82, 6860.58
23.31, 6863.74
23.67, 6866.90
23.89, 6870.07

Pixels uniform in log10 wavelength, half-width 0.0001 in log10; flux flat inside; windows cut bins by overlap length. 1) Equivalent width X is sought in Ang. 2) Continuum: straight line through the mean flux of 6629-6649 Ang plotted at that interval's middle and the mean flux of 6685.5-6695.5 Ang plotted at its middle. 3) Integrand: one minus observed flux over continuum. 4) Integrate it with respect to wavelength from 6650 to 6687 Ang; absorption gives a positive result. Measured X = 0.2 Ang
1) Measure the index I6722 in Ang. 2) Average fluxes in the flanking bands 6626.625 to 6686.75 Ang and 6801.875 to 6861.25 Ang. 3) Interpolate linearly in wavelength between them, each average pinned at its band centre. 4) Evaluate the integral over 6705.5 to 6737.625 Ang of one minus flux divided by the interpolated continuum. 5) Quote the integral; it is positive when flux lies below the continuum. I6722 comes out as 3.4 Ang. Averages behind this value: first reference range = 29.8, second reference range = 23.8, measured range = 24.6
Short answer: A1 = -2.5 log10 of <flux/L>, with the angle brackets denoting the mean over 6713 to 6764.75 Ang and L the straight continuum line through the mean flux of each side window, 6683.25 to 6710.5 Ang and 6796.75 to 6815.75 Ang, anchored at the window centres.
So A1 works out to 0.06 mag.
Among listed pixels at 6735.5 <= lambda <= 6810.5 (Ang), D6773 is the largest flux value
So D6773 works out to 25.72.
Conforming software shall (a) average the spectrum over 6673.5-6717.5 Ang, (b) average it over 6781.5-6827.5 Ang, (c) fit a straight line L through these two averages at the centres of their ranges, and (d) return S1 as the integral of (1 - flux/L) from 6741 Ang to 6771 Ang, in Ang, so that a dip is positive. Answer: 0.69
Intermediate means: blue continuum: 26.8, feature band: 24.4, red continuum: 23.6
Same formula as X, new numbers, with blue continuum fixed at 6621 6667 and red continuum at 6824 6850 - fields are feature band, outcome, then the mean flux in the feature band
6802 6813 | 0.6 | 23.8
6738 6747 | 0.8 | 24.8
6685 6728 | 4.5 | 25.6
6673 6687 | 0.9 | 27.6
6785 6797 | 1.2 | 23.1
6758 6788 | 1.7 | 24.8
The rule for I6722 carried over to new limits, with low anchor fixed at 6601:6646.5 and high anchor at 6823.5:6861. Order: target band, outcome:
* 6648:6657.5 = 0.91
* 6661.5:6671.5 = 0.66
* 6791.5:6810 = 1.51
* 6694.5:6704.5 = 1.05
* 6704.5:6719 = 1.67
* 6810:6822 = 0.51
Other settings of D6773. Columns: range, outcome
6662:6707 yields 30.02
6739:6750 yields 25.06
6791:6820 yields 24.04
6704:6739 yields 27.63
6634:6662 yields 32.05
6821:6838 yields 24.21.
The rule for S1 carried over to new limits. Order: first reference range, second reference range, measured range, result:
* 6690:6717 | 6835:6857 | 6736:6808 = 2.9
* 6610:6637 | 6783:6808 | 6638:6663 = 1.4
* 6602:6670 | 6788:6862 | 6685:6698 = 1.4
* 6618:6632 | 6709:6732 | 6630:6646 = -0.3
